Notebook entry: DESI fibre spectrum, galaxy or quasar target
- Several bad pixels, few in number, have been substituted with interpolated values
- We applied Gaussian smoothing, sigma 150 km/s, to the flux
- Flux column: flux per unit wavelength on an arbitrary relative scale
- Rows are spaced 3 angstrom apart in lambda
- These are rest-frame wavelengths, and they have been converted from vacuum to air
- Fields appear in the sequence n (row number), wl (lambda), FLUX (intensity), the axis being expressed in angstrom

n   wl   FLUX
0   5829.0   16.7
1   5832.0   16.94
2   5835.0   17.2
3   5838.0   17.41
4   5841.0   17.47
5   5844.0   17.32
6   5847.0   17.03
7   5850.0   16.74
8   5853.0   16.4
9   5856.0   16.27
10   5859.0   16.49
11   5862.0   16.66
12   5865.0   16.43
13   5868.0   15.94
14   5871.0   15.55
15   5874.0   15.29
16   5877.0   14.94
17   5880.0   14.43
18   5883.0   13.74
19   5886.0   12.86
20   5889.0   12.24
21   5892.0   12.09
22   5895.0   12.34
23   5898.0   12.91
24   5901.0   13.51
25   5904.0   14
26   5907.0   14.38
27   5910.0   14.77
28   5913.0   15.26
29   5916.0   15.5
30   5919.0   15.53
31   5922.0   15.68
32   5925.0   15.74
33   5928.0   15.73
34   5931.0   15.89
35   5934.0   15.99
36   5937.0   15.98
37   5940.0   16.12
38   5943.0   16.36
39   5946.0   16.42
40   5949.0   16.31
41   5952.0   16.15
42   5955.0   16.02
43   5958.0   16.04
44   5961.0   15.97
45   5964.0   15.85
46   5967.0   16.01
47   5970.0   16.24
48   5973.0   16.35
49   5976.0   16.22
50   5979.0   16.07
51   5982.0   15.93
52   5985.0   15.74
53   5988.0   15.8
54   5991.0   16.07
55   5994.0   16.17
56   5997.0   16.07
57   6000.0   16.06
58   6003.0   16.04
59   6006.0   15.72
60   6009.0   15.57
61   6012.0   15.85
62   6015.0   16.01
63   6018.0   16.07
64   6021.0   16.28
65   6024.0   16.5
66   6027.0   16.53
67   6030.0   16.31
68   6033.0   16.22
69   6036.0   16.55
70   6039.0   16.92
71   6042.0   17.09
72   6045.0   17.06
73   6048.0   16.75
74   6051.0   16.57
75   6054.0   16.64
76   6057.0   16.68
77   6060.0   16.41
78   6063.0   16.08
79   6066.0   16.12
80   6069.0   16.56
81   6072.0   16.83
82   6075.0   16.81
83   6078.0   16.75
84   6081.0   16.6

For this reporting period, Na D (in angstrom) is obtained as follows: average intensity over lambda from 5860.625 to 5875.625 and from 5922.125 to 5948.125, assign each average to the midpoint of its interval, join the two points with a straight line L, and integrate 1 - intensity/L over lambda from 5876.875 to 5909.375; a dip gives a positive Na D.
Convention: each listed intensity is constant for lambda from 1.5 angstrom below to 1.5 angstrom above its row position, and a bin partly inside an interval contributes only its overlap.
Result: 5.30 angstrom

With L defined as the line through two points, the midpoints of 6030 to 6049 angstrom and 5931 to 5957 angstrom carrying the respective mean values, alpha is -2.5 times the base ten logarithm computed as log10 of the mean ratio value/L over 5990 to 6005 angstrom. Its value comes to 0.027 mag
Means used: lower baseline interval 16.2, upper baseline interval 16.7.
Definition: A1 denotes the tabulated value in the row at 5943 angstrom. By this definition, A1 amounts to 16.36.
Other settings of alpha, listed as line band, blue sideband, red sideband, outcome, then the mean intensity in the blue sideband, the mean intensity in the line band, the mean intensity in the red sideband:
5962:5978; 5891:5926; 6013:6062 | -0.05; 14.3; 16.1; 16.5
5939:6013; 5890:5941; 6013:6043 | -0.03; 14.8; 16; 16.4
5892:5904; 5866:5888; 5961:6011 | 0.15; 14.7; 13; 16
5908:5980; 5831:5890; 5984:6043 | 0.01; 15.9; 15.9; 16.2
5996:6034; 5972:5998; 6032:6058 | 0.02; 16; 16.1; 16.7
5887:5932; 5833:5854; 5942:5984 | 0.16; 17.1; 14.3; 16.1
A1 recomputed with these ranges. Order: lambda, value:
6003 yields 16.04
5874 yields 15.29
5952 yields 16.15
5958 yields 16.04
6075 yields 16.81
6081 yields 16.6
